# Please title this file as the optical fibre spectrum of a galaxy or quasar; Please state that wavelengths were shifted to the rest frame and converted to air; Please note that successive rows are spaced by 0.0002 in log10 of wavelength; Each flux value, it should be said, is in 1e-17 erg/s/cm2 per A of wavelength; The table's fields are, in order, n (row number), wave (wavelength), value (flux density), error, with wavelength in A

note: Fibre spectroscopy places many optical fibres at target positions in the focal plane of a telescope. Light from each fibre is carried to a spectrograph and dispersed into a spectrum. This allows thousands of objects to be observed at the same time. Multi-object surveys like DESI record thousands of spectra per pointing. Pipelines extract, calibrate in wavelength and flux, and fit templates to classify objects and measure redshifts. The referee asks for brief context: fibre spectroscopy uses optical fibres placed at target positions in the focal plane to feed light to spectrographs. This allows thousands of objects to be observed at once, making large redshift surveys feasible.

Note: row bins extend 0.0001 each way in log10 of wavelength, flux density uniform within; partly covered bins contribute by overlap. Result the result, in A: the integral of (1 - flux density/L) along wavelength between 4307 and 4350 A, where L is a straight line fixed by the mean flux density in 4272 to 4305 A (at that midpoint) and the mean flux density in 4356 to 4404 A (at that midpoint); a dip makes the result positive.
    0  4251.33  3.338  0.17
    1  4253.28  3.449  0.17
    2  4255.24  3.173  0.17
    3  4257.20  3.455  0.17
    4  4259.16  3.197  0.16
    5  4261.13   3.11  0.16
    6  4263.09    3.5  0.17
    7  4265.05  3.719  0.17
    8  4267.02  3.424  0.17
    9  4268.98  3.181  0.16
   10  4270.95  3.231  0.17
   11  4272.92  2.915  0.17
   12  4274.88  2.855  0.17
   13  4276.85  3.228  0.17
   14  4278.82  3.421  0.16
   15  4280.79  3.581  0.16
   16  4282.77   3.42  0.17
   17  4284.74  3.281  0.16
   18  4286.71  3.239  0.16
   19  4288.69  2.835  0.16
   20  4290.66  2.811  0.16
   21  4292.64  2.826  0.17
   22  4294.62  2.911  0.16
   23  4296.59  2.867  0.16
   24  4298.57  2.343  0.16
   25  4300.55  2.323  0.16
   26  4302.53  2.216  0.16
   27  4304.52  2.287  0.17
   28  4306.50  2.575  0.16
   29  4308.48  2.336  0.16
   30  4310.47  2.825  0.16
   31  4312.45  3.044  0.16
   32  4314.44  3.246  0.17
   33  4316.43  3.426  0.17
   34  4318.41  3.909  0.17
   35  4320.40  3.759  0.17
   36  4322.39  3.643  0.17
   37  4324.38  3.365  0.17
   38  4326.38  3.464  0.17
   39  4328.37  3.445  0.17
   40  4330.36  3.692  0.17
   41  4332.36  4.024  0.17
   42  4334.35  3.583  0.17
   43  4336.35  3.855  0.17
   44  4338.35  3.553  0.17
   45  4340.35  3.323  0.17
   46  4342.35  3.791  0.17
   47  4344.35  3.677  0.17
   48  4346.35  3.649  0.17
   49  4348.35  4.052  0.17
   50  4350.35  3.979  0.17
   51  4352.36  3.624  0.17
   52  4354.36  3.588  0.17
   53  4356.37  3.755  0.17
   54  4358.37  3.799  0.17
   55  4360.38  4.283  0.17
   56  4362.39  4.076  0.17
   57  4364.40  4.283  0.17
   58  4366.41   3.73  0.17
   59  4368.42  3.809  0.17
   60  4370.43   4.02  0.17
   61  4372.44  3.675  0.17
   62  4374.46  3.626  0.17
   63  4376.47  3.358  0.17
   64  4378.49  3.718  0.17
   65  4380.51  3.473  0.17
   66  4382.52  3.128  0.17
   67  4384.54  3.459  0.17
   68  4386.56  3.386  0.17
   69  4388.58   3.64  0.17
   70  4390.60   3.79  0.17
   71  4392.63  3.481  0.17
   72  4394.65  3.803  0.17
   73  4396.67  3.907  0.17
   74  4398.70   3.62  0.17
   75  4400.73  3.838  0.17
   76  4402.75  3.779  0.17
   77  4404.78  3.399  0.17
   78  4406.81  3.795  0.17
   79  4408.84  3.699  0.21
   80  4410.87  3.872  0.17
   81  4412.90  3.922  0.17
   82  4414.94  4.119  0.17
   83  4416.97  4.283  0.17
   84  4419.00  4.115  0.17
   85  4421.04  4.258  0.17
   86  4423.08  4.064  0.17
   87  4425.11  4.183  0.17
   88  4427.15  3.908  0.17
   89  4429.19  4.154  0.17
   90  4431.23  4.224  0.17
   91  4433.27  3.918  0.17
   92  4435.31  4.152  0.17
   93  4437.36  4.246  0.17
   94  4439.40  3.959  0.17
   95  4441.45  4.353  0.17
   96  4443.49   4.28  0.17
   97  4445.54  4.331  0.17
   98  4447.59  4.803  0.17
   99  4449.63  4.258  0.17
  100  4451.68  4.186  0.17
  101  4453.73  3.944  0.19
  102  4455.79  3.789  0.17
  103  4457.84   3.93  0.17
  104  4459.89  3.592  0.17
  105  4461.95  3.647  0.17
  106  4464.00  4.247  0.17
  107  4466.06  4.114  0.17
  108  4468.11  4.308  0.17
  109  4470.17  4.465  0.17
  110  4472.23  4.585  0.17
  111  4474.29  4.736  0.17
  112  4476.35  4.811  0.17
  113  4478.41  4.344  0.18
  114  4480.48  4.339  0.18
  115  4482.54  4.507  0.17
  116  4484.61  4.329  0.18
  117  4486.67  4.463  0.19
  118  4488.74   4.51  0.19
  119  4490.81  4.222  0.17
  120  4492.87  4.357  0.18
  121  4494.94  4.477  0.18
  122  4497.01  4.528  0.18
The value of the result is -3.1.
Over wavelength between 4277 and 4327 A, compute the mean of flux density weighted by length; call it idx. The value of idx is 3.04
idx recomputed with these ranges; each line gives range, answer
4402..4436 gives 3.99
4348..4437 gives 3.84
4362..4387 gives 3.67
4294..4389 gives 3.45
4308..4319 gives 3.14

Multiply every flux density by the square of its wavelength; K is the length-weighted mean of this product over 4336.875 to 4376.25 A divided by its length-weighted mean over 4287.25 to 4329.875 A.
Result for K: 1.30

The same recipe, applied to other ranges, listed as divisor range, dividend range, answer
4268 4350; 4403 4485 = 1.37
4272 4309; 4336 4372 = 1.38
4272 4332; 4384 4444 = 1.34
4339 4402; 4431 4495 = 1.19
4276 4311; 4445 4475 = 1.59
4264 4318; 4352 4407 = 1.29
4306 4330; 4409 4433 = 1.30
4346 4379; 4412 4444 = 1.11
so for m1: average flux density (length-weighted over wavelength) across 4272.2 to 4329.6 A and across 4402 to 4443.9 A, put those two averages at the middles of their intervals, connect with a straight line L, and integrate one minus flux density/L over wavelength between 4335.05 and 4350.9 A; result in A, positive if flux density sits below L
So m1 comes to -1.6 A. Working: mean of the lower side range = 3.05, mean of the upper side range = 4.03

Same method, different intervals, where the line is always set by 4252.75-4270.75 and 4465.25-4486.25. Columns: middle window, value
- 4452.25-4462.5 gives 1.3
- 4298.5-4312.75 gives 4.4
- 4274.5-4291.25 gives 1.2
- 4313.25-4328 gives 0.5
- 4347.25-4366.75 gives -0.4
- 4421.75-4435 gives 0.4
